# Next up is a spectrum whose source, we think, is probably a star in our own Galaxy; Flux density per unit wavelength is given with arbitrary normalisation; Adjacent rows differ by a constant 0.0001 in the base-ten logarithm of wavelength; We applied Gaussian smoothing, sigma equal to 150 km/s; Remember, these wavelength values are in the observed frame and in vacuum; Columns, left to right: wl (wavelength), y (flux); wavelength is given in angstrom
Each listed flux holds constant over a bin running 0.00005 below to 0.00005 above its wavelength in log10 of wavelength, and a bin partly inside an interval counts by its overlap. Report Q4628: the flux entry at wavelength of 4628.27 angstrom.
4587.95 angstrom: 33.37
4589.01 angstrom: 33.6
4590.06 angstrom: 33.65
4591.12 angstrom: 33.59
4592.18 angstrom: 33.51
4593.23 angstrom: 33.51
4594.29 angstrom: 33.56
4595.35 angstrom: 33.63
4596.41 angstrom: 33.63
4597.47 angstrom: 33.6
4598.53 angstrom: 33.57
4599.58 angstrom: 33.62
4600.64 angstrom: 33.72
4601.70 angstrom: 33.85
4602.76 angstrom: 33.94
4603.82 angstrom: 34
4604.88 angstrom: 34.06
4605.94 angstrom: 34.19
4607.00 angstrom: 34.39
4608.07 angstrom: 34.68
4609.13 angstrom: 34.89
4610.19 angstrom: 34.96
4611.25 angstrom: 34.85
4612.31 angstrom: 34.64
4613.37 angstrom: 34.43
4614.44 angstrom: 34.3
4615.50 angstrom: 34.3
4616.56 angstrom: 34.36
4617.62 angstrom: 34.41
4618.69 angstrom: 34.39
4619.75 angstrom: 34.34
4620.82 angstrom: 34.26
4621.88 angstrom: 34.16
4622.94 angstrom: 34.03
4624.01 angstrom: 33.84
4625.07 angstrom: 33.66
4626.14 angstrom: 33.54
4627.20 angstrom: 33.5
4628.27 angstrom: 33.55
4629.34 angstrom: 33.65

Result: 33.55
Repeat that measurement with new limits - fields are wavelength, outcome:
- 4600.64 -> 33.72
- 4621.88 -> 34.16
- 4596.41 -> 33.63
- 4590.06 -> 33.65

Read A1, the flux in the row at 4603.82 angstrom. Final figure 34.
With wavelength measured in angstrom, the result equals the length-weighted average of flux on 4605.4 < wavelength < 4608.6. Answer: 34.3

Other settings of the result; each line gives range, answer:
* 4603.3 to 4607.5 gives 34.2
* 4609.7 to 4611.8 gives 35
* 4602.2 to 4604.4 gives 34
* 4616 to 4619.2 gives 34.4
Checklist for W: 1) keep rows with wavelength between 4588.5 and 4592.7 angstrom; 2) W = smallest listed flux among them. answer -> 33.51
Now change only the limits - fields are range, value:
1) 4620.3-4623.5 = 34.03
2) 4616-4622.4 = 34.16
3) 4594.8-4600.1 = 33.57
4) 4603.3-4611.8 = 34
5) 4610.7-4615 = 34.3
